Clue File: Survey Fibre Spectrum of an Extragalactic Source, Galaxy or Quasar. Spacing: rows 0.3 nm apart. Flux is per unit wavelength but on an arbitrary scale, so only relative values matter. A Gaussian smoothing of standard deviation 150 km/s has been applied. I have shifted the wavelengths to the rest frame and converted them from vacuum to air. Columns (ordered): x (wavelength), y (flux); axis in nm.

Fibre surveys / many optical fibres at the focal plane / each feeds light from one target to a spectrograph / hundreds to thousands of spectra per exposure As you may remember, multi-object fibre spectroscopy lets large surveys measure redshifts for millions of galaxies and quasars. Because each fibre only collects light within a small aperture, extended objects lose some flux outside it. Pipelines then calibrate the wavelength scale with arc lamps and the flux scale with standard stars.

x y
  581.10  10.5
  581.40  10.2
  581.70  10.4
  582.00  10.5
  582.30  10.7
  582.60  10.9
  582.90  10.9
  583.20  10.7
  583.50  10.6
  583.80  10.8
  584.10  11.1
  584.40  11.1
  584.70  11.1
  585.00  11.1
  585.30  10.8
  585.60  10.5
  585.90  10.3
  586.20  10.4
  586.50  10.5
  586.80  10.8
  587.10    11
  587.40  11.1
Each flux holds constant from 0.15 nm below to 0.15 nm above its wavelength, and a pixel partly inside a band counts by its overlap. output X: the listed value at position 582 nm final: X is 10.5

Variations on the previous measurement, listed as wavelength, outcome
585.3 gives 10.8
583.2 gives 10.7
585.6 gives 10.5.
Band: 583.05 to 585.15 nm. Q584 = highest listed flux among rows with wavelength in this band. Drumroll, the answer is 11.1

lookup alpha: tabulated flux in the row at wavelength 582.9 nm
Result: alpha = 10.9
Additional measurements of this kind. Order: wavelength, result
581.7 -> 10.4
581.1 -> 10.5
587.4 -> 11.1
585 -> 11.1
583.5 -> 10.6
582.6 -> 10.9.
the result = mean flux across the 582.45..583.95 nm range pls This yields 10.8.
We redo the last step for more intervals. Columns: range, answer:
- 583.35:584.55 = 10.9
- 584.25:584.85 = 11.1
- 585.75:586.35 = 10.3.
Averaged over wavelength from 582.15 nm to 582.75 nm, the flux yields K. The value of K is 10.8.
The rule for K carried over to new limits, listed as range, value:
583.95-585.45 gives 11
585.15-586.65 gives 10.5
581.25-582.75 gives 10.5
